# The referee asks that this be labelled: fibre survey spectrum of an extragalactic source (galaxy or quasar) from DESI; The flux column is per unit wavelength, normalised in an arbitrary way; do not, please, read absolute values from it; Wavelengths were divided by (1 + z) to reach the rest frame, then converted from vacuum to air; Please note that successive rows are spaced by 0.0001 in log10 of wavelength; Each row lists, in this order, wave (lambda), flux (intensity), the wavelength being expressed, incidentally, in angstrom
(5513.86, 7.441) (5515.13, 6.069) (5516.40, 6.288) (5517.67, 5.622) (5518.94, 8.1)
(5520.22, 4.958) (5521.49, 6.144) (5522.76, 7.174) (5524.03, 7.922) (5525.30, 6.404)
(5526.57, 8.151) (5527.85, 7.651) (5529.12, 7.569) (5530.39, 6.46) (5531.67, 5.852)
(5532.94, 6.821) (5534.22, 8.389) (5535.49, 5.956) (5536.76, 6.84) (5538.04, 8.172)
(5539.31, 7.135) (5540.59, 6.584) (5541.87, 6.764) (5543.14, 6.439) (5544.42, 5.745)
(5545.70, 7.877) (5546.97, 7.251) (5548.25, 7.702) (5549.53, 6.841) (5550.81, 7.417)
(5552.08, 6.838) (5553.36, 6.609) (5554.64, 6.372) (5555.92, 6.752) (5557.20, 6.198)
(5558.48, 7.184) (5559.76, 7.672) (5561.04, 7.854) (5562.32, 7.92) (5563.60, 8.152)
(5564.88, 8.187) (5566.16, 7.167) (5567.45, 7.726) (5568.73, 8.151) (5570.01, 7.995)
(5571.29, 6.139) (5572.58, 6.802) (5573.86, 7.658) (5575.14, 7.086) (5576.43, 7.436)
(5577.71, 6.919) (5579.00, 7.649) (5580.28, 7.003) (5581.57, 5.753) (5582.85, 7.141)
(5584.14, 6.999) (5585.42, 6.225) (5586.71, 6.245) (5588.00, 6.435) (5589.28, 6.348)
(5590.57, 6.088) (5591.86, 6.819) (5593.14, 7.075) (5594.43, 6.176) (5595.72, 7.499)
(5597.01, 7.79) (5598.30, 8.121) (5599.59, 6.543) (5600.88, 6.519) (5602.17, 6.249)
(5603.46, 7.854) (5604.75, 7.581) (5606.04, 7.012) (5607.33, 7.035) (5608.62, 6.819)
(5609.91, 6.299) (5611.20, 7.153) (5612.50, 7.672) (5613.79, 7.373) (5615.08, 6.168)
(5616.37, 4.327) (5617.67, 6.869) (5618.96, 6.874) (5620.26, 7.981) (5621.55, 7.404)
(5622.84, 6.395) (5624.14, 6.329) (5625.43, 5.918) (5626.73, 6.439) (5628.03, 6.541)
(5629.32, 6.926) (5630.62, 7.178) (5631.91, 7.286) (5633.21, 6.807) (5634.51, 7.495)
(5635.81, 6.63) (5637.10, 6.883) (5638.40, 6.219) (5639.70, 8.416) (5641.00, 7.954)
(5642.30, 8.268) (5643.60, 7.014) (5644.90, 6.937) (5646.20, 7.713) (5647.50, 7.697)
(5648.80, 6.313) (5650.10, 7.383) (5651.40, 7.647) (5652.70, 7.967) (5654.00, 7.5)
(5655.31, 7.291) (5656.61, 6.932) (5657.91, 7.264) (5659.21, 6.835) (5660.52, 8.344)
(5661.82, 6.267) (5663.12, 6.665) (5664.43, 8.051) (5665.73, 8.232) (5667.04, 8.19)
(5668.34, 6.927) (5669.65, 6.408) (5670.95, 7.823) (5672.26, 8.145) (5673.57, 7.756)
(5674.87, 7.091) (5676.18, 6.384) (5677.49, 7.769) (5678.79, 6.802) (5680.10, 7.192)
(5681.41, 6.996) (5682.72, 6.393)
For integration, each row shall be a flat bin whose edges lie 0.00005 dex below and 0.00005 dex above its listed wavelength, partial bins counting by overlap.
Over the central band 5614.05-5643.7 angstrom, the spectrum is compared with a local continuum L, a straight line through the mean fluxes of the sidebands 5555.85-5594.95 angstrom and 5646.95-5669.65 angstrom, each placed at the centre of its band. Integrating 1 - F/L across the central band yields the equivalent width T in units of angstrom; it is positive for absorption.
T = 1.50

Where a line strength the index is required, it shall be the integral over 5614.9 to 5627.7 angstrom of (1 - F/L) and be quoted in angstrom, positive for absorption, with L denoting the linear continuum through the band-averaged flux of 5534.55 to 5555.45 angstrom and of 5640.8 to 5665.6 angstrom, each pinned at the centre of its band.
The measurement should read 1.3 angstrom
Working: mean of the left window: 6.93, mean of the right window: 7.38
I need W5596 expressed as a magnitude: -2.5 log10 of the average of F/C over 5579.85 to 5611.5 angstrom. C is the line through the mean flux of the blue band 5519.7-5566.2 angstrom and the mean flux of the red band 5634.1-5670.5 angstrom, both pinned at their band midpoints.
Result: 0.06 mag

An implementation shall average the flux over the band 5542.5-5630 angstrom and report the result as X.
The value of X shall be 6.97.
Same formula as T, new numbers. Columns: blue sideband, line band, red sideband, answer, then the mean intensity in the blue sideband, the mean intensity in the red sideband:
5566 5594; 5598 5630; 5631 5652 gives 1.47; 6.94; 7.29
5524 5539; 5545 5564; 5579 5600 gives -0.58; 7.15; 6.8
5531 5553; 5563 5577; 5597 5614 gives -0.92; 6.97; 7.11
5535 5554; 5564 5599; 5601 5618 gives -1.05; 6.95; 6.79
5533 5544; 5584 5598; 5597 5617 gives 0.37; 7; 6.88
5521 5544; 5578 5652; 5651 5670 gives 3.19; 7.02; 7.38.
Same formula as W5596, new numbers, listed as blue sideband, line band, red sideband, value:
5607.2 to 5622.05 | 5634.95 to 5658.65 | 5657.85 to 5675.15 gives -0.020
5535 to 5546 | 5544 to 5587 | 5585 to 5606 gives -0.049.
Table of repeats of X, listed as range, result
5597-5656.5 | 7.05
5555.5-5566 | 7.49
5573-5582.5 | 7.07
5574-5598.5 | 6.88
